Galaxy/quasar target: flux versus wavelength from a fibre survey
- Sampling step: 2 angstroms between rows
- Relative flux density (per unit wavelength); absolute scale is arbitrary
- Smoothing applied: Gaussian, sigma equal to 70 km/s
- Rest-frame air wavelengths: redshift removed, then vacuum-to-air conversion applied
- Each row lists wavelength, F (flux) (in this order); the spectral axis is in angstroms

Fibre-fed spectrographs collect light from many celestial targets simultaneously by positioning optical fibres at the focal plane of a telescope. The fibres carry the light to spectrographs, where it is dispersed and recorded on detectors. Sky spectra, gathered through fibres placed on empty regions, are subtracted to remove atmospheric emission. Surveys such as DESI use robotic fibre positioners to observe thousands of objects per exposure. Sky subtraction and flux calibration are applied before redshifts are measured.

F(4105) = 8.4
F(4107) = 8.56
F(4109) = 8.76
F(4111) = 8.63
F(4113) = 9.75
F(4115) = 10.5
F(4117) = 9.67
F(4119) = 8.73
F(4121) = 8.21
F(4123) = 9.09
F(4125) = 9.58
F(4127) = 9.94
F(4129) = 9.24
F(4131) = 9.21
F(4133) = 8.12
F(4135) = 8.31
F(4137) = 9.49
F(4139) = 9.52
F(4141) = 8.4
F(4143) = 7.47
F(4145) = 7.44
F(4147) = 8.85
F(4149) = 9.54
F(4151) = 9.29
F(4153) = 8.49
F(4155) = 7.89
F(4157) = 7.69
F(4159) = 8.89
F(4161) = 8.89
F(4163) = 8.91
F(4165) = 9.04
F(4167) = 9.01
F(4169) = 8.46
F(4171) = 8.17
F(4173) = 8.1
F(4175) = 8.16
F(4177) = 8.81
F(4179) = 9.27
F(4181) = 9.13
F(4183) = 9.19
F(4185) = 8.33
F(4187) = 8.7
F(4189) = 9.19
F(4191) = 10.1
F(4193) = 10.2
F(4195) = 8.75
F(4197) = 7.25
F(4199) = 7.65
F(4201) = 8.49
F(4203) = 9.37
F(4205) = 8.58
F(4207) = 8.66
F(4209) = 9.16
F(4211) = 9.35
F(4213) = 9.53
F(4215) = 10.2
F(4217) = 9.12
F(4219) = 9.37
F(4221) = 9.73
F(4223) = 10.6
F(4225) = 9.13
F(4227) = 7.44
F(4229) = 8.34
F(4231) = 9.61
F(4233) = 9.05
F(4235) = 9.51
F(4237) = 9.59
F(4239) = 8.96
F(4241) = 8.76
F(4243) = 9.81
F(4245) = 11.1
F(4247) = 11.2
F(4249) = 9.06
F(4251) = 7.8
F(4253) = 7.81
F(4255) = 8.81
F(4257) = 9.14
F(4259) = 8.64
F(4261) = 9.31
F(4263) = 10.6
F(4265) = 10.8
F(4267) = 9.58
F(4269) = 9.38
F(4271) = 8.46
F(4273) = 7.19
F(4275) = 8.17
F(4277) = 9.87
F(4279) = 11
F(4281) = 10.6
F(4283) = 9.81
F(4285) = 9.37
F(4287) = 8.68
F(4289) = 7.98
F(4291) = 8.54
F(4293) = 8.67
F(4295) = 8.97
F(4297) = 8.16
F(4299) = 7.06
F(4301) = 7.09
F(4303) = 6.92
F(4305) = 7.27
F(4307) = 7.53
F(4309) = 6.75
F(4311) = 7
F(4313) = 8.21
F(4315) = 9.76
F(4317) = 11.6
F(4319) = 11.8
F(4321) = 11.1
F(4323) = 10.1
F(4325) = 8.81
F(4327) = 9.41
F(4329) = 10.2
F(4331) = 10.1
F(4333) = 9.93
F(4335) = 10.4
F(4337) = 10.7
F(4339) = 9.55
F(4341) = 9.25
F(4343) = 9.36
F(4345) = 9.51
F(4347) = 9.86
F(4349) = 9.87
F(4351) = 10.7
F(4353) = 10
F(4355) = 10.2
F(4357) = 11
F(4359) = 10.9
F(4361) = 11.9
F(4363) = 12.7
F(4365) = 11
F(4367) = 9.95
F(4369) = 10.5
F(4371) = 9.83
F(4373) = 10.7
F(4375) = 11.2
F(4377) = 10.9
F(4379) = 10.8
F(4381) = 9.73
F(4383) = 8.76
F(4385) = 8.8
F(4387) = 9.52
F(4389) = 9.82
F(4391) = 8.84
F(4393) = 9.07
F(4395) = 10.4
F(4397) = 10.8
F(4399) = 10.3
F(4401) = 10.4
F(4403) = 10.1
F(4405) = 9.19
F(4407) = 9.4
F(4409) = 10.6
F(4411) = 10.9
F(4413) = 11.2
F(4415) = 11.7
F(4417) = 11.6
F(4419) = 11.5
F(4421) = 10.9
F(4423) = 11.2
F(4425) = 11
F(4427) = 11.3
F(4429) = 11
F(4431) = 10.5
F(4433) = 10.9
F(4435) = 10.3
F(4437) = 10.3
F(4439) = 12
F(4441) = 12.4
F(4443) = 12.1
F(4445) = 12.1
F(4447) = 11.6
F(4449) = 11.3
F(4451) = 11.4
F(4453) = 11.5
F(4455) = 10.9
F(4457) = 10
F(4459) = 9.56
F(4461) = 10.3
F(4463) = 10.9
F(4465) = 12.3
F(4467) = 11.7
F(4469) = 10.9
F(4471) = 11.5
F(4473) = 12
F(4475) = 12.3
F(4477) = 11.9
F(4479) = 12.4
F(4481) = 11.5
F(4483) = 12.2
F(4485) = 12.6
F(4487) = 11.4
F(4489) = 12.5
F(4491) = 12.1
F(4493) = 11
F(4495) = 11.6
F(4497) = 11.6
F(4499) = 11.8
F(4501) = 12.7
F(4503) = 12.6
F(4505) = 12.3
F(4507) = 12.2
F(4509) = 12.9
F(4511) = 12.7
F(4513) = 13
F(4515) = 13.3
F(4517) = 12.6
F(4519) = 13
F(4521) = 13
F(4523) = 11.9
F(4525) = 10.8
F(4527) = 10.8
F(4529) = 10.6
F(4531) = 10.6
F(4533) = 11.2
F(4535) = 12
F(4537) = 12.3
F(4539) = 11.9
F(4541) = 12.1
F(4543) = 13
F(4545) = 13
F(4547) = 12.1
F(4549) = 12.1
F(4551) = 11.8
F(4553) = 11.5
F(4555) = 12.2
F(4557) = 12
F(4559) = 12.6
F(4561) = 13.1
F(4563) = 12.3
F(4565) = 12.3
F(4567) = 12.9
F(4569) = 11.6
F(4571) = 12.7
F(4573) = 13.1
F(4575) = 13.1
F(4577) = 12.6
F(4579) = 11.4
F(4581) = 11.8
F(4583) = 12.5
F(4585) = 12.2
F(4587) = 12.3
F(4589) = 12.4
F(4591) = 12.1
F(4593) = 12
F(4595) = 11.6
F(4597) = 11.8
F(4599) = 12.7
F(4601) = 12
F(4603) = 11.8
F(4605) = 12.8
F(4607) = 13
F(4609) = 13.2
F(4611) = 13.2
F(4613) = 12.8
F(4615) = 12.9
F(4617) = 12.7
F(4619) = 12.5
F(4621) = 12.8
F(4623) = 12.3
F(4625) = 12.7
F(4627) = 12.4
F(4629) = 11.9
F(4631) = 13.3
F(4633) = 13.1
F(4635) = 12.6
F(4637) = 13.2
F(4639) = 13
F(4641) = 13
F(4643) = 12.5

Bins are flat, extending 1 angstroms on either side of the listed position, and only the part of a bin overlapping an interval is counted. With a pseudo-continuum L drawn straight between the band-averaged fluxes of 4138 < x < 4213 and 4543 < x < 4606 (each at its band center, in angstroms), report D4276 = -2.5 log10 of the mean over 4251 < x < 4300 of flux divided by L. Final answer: 0.07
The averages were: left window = 8.72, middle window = 9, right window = 12.3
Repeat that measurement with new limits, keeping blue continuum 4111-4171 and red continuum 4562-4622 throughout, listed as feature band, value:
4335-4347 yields 0.08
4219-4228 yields 0.03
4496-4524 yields -0.07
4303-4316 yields 0.31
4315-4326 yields -0.03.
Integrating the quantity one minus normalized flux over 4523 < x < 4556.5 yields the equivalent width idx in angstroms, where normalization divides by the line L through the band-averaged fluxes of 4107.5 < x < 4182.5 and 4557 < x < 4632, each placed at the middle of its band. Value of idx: 0.74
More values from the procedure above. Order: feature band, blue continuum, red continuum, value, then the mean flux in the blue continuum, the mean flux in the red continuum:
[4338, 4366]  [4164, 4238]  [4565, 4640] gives -0.27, 8.98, 12.5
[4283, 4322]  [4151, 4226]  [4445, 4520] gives 5.70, 8.91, 11.8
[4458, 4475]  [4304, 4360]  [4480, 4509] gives 0.62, 9.67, 12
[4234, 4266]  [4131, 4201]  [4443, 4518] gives 0.27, 8.67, 11.8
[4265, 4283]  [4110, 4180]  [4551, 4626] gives 0.86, 8.82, 12.4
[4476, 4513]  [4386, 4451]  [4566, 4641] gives -2.08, 10.8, 12.5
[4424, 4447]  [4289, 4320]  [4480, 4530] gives -1.00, 8.34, 12.1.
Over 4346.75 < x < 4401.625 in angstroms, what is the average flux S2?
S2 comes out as 10.3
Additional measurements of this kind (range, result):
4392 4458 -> 10.9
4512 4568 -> 12.1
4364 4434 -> 10.4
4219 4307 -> 9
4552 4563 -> 12.3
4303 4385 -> 9.92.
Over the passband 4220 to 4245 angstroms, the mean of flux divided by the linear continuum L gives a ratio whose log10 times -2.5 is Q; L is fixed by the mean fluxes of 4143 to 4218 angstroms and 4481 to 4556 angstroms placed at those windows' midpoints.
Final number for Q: 0.00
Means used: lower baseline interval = 8.79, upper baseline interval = 12.1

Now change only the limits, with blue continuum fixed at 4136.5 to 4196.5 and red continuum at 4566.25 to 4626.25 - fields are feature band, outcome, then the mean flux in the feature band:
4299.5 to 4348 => 0.099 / 9.24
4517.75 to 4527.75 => -0.012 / 11.9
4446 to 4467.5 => 0.022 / 11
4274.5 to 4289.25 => 0.022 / 9.55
